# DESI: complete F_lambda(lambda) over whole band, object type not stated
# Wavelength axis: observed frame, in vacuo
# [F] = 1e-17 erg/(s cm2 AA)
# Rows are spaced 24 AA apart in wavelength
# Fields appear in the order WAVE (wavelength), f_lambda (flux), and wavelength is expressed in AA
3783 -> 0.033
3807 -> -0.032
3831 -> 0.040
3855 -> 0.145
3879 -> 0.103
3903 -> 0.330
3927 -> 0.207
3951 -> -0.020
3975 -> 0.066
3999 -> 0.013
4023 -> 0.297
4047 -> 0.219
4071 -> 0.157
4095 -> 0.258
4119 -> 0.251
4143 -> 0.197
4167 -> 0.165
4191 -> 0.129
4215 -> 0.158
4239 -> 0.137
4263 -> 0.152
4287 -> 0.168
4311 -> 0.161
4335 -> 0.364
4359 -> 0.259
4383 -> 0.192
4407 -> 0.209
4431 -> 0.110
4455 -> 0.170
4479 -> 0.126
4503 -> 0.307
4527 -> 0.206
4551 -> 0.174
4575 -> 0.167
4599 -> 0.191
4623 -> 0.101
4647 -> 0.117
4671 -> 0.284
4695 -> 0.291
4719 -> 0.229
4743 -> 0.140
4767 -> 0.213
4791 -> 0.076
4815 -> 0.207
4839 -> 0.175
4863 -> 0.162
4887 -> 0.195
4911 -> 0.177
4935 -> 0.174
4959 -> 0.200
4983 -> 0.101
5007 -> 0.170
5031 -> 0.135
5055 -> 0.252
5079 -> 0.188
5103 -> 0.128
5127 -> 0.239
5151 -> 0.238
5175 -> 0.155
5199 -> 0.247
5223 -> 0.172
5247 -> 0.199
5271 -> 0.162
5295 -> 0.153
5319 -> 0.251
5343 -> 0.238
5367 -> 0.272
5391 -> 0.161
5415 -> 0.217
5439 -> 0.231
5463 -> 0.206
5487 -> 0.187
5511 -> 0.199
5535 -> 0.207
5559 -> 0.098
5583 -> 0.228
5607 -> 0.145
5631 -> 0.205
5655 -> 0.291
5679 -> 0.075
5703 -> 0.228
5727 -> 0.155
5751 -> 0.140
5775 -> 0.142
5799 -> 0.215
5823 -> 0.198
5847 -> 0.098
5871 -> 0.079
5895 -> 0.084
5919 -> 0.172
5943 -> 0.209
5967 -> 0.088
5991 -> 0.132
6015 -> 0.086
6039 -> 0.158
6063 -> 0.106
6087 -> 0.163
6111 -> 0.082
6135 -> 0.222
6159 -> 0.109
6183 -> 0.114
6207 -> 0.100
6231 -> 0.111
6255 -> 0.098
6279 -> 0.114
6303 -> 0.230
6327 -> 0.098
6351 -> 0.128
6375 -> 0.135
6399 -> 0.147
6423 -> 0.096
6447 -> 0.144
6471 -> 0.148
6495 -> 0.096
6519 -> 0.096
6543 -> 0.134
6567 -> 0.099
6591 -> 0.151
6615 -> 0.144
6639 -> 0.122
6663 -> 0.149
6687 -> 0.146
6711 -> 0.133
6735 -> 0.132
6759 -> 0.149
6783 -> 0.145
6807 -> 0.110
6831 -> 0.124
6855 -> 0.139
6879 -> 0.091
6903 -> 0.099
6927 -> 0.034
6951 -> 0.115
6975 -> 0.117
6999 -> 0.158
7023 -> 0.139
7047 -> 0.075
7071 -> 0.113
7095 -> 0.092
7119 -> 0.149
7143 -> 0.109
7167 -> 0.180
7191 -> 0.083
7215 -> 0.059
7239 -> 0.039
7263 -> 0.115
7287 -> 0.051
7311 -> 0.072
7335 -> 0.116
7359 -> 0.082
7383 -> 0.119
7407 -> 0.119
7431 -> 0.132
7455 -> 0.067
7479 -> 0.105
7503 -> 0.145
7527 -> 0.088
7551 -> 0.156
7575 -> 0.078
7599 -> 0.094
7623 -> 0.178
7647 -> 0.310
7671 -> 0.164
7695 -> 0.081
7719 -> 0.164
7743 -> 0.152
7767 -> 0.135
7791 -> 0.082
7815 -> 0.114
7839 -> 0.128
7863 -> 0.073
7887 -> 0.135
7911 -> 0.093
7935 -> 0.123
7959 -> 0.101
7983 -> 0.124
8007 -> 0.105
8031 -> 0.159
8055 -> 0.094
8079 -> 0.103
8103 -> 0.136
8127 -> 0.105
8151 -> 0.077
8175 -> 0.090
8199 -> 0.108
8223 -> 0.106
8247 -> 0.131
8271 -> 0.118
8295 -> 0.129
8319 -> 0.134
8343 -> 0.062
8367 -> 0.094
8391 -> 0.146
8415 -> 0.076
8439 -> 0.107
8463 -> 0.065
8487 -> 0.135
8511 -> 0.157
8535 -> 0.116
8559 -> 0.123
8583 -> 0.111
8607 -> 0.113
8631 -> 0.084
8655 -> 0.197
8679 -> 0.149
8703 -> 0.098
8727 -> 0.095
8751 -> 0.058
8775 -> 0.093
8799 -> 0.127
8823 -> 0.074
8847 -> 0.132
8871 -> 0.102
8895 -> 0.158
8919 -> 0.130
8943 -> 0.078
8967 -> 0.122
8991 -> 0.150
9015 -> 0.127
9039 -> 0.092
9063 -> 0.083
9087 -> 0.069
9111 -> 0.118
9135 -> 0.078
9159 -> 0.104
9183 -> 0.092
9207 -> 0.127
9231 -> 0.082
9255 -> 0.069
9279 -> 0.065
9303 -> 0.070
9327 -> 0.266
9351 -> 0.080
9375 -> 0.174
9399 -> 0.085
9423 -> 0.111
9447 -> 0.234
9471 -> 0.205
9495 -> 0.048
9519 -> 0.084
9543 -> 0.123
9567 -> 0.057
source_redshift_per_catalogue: 0.164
